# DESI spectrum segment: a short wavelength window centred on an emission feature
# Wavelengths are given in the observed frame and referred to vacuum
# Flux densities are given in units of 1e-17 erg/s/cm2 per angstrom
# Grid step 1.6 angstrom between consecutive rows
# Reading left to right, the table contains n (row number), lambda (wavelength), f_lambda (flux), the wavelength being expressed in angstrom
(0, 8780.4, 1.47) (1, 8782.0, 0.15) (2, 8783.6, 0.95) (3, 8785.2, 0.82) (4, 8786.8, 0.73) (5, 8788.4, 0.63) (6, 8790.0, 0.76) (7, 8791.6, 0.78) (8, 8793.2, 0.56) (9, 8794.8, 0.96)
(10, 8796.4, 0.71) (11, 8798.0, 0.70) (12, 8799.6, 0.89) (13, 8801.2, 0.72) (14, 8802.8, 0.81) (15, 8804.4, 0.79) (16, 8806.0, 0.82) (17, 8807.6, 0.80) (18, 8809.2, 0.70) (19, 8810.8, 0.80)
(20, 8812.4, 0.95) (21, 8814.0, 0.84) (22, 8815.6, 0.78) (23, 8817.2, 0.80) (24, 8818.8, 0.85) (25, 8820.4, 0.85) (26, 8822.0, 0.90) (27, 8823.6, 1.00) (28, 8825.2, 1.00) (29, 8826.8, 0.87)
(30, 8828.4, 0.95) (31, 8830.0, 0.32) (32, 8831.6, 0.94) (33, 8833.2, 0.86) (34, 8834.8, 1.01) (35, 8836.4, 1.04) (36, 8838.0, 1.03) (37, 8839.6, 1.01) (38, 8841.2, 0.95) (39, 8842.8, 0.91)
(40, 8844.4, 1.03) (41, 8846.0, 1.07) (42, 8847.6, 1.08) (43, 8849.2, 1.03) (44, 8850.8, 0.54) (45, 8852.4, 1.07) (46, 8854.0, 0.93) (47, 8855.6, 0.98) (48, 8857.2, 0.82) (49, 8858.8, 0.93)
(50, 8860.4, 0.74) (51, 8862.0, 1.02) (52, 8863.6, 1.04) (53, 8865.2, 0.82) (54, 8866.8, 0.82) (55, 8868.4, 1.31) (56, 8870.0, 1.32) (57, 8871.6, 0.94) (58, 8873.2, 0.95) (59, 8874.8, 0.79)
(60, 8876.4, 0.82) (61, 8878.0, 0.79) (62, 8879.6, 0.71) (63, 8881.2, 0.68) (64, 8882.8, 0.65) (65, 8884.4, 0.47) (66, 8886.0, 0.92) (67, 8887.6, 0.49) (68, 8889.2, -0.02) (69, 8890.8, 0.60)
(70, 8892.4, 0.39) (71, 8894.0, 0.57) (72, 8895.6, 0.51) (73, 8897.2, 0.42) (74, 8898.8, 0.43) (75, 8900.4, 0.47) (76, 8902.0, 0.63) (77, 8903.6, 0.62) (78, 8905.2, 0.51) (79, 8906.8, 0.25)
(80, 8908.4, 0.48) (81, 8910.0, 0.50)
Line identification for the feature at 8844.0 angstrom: C IV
